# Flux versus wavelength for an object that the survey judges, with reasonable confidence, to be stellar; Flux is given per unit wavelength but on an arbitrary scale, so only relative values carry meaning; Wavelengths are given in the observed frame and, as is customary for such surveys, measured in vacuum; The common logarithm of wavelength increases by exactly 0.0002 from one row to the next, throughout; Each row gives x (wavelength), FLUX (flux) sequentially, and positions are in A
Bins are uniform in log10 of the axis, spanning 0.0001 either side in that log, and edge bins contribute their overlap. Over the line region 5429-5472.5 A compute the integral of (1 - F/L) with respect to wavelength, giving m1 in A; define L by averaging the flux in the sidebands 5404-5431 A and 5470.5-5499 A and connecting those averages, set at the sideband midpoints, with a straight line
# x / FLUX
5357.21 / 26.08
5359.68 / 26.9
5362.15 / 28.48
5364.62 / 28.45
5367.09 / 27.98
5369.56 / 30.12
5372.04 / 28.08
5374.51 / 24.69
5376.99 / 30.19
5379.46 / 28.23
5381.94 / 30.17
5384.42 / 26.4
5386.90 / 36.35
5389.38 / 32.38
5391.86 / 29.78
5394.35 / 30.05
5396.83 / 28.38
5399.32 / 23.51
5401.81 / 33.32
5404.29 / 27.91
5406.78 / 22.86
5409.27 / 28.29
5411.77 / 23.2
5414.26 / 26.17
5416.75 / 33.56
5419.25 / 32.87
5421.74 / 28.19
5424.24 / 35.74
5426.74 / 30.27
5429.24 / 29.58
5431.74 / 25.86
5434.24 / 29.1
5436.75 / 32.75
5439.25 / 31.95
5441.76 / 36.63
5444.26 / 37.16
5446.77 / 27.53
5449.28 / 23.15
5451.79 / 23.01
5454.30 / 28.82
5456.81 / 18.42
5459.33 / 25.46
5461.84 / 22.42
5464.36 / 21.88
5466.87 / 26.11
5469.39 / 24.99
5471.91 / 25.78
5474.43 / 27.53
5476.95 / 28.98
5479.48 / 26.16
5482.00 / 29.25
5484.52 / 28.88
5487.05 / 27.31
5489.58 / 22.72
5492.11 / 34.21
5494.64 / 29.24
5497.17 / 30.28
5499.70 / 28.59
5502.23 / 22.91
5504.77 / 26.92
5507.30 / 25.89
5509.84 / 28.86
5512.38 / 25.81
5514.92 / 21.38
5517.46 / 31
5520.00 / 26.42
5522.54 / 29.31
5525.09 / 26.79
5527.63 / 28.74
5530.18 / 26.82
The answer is 2.09 A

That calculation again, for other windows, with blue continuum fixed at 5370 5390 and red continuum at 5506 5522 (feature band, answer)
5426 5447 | -2.30 A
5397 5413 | 1.29 A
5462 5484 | 1.05 A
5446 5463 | 2.38 A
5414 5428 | -1.39 A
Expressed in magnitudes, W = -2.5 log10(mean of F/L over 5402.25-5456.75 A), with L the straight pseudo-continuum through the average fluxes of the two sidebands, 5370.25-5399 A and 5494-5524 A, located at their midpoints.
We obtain -0.020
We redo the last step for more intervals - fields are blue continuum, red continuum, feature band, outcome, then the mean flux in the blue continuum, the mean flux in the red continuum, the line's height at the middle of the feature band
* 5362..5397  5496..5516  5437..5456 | -0.07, 29.4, 26.4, 27.8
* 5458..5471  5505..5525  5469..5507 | -0.09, 24.2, 26.9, 25.5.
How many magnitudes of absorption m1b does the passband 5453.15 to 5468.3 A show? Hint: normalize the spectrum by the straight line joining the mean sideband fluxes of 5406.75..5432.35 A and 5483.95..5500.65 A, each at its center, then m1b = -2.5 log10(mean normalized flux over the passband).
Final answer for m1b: 0.21 mag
